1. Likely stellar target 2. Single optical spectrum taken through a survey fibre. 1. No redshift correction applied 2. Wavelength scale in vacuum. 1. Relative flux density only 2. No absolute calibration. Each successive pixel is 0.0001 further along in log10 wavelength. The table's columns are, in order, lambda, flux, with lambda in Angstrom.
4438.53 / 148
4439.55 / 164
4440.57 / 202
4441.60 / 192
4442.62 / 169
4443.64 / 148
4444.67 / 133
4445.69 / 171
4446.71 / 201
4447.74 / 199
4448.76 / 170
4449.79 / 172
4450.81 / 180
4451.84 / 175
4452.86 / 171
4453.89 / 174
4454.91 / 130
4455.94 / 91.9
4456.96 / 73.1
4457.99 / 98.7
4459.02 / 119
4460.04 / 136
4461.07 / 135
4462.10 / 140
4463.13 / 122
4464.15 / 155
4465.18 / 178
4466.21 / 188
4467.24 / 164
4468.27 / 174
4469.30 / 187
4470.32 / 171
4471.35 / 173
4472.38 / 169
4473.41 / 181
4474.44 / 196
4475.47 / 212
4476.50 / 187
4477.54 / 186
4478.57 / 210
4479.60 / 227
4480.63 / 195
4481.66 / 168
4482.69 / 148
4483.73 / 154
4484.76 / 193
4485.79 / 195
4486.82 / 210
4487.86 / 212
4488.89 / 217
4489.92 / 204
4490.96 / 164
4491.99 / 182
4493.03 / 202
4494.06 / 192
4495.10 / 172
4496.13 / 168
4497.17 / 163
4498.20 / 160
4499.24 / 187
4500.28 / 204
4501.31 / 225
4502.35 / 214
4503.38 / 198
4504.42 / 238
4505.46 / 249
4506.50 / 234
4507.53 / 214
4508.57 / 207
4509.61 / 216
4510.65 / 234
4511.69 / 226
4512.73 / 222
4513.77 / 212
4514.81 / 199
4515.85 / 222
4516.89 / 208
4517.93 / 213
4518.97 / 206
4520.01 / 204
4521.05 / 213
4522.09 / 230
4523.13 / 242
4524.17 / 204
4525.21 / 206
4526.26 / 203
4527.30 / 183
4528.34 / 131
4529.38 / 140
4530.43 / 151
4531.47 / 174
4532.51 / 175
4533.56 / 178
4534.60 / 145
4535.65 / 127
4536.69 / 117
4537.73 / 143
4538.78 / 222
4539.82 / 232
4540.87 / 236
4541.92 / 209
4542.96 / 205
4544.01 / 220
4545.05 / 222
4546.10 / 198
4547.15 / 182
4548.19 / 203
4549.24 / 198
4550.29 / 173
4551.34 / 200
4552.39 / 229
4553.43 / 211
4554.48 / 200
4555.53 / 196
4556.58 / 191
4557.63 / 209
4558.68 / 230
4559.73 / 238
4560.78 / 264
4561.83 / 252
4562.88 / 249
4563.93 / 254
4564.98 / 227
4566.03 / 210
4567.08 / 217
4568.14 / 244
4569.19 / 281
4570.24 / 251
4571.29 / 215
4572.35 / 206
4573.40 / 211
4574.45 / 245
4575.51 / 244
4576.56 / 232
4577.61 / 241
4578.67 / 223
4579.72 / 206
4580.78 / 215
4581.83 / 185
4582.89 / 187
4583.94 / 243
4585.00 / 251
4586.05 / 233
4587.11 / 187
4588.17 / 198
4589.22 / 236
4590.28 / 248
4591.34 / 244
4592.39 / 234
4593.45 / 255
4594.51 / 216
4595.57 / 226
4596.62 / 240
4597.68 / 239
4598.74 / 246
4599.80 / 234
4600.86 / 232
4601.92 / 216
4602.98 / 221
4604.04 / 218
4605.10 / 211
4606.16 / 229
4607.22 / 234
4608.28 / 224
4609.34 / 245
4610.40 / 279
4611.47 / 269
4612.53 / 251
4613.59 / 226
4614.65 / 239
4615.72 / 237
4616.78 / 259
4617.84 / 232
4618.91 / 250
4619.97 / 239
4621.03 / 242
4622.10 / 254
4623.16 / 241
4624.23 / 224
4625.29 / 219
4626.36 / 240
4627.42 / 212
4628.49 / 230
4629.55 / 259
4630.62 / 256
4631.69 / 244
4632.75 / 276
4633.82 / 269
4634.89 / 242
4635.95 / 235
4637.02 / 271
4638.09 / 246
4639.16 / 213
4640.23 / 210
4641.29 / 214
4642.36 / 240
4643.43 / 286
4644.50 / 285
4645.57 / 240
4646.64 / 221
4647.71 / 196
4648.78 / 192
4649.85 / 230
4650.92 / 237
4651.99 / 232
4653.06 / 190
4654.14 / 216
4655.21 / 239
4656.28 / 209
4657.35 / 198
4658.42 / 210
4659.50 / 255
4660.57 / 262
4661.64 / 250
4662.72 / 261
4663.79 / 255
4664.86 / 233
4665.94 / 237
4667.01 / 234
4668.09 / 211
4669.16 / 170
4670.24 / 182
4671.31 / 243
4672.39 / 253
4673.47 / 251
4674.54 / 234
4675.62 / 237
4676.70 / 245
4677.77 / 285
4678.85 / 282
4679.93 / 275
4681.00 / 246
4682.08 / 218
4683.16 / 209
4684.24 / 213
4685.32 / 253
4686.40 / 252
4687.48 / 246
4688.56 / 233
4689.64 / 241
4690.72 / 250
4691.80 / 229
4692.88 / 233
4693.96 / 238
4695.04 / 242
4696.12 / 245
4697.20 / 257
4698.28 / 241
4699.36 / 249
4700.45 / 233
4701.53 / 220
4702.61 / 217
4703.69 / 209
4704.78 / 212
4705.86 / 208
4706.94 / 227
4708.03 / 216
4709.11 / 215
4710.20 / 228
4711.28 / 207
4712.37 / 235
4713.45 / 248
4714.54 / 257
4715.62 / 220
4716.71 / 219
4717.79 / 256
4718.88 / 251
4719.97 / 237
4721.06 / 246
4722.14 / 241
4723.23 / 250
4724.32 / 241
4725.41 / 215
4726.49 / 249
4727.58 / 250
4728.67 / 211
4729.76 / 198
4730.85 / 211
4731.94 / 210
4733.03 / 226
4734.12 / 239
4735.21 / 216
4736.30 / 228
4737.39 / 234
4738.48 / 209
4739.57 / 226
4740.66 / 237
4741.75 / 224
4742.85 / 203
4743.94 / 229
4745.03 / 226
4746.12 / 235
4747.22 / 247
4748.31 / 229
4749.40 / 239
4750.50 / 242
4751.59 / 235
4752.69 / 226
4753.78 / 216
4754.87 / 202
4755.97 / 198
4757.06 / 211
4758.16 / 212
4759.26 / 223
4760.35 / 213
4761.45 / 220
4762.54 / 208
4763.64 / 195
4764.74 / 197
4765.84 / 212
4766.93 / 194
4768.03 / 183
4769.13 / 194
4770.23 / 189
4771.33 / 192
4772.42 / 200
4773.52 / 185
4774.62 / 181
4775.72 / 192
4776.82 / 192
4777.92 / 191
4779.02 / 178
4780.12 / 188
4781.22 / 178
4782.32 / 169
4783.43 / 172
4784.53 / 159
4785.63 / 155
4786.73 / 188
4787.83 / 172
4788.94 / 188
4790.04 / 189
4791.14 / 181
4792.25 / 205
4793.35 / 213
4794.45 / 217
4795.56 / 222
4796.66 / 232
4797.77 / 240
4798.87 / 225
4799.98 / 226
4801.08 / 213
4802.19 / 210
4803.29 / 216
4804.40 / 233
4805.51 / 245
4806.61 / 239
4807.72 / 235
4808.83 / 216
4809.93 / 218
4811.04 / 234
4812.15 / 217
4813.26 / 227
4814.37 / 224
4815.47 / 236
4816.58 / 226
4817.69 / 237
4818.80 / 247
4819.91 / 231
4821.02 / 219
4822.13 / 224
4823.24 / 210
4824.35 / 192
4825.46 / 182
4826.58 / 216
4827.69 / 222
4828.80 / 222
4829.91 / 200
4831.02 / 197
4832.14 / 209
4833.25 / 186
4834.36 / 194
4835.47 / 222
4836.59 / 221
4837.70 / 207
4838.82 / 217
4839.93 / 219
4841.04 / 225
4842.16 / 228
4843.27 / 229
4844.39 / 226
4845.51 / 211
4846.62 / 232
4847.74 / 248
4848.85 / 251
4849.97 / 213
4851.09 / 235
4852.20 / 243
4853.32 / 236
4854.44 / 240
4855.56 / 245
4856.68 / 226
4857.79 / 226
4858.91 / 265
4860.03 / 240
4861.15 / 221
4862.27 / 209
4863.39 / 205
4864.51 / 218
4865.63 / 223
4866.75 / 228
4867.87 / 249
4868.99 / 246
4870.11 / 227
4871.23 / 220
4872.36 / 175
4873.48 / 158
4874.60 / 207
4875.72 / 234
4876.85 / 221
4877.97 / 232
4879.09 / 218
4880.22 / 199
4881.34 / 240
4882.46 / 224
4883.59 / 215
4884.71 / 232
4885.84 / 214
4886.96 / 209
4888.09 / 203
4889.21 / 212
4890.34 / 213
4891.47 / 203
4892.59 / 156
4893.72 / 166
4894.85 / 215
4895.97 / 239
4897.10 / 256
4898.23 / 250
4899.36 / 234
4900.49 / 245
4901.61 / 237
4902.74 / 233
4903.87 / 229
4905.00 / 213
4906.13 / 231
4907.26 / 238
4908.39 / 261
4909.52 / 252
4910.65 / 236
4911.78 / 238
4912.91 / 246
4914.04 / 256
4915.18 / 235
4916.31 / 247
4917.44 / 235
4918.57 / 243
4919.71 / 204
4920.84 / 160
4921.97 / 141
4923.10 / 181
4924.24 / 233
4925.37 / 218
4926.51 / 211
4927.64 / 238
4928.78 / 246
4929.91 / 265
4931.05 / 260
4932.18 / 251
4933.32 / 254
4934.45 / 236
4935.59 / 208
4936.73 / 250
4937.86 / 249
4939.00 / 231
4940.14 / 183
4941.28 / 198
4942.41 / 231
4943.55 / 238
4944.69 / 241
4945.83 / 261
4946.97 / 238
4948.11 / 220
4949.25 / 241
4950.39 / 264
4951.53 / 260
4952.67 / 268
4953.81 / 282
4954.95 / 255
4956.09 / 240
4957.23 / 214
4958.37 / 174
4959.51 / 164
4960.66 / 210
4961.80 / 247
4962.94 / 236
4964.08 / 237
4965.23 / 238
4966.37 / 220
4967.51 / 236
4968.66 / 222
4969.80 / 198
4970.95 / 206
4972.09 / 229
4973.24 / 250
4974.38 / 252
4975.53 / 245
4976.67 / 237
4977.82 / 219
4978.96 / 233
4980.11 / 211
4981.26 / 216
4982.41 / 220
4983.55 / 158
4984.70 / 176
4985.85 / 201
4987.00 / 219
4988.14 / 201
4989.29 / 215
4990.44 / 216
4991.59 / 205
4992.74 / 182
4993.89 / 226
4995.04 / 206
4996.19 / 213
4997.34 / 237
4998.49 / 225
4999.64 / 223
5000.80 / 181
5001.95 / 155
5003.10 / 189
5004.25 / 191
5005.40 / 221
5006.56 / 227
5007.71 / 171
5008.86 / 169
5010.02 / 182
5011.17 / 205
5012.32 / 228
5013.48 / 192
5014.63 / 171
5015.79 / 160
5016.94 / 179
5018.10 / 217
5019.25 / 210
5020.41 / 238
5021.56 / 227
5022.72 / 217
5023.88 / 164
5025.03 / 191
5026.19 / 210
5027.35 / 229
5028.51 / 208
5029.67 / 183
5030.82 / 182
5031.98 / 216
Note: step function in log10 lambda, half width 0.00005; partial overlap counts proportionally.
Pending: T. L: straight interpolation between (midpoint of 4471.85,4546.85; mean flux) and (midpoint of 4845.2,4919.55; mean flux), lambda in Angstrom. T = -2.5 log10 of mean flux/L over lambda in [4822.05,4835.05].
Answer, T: 0.09 mag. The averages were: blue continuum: 196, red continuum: 227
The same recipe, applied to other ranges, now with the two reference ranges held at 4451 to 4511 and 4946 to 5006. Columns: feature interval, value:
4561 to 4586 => -0.22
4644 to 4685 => -0.19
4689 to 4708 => -0.17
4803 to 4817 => -0.11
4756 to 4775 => 0.01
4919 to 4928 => 0.09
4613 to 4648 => -0.25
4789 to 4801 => -0.04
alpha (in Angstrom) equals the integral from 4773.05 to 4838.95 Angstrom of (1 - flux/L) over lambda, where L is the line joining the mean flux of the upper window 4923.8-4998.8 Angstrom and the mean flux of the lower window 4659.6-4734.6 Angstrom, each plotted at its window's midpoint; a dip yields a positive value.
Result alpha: 6.7 Angstrom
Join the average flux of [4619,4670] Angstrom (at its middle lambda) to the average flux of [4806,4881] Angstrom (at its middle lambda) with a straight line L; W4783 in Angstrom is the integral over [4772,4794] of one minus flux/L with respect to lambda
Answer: 4.1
